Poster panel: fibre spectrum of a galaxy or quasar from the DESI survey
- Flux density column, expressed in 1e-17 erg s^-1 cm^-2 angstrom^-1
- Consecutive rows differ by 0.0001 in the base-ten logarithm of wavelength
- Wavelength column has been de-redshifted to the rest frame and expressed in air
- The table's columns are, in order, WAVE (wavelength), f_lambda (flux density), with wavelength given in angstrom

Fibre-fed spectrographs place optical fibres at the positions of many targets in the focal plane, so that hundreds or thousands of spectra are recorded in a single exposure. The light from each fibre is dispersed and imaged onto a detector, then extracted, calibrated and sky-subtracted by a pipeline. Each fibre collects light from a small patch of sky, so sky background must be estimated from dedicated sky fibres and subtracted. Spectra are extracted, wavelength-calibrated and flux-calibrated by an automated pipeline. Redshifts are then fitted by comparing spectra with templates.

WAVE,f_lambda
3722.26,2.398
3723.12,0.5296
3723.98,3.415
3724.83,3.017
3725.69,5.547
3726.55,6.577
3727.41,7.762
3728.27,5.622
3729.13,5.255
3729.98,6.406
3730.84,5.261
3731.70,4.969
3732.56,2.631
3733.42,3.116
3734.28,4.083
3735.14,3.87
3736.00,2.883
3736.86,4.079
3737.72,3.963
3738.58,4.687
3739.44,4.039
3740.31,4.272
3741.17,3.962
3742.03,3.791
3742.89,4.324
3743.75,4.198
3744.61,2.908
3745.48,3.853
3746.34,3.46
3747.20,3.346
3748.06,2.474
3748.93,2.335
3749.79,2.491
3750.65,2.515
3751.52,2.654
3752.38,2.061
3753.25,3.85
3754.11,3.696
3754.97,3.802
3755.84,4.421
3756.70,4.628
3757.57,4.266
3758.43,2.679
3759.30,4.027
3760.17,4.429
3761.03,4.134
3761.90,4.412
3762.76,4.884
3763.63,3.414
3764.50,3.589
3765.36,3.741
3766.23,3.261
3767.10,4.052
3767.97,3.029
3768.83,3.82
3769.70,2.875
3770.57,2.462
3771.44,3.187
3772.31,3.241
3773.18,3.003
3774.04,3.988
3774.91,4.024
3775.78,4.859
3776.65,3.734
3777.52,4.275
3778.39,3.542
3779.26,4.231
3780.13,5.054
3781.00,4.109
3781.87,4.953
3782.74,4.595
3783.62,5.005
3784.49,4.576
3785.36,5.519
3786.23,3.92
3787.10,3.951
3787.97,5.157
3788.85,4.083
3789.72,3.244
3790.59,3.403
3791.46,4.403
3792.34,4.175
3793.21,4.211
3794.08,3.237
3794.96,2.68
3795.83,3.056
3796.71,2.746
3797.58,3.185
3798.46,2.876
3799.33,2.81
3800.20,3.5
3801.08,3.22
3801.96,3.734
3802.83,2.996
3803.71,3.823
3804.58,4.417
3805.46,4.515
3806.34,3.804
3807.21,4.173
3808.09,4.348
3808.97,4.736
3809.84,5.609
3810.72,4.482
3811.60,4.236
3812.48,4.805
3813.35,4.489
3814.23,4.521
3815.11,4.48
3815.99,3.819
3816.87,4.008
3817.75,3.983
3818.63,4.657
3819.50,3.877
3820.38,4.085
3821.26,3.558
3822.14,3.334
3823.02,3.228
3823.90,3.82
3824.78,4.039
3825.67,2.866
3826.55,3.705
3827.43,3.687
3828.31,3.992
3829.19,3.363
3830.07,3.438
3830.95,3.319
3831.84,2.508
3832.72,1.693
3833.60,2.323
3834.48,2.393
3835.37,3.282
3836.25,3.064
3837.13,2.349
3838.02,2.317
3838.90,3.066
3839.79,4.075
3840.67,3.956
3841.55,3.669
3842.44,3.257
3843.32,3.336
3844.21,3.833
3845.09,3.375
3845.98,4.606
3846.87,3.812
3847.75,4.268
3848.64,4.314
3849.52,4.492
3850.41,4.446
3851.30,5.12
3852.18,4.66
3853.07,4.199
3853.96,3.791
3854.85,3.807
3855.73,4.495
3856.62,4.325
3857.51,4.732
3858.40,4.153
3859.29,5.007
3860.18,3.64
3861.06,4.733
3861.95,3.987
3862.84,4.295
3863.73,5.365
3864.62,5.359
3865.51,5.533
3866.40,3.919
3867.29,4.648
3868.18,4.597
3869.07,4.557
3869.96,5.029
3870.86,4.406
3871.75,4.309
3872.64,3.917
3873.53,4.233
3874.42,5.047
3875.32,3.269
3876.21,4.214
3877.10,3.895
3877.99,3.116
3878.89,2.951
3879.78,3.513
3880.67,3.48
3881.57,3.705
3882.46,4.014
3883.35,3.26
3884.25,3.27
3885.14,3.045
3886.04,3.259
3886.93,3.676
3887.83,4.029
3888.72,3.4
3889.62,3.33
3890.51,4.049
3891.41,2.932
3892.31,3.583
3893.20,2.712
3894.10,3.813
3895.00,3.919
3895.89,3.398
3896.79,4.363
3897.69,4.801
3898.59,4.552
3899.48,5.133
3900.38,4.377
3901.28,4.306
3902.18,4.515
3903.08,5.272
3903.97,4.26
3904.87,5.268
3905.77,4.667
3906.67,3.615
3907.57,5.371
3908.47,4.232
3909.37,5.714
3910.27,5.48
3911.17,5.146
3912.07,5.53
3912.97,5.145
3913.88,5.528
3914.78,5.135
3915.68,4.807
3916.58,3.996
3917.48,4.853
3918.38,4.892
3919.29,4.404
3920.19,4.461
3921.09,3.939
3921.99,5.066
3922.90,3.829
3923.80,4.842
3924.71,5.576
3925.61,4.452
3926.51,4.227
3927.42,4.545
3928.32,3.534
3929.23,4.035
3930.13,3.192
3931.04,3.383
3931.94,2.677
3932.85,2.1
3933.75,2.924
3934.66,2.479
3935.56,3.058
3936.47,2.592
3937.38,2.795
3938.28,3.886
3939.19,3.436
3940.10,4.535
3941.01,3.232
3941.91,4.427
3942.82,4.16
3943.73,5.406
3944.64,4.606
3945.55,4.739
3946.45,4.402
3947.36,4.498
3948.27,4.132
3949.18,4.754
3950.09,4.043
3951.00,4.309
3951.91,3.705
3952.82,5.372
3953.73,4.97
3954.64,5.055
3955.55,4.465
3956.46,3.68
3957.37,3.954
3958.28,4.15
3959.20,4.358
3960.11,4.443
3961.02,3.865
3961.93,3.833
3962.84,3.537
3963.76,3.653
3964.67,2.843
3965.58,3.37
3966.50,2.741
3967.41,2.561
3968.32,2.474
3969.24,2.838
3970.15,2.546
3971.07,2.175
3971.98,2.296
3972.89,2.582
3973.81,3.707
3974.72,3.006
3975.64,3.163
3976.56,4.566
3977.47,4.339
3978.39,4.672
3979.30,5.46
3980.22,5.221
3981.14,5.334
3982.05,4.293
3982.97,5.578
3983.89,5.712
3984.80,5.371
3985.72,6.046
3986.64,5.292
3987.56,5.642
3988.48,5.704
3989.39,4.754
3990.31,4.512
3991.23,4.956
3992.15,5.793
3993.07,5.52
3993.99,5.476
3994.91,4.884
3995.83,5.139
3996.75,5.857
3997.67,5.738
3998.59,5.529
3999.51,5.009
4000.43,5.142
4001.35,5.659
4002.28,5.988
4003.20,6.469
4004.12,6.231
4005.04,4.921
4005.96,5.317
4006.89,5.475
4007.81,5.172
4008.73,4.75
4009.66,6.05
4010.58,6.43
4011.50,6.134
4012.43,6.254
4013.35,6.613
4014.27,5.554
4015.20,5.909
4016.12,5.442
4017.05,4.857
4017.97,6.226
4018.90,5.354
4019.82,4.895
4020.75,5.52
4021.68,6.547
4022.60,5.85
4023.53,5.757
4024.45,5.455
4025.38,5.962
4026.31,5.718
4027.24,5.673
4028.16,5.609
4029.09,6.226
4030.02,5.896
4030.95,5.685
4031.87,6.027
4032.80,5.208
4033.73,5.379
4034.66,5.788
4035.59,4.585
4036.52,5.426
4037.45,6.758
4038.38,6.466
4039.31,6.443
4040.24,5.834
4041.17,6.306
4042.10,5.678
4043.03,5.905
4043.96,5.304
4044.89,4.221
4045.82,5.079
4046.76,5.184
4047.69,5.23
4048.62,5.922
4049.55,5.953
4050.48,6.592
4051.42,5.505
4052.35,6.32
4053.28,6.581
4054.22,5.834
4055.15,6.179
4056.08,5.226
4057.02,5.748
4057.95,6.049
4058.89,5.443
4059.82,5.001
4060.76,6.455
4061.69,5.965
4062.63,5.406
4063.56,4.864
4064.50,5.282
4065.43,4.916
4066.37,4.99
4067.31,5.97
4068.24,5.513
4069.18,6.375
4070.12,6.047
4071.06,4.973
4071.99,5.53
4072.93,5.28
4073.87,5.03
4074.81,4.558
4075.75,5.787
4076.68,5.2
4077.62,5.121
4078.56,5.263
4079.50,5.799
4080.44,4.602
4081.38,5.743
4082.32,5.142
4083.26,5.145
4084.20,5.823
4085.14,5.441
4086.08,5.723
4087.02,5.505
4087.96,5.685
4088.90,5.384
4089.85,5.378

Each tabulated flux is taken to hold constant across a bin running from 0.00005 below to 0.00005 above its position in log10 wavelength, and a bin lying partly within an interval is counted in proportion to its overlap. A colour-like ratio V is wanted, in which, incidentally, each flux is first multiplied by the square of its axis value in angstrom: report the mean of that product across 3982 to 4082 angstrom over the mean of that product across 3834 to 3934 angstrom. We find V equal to 1.5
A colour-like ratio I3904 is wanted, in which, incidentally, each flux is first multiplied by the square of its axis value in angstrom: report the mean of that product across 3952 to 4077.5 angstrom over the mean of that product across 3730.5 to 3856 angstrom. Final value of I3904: 1.5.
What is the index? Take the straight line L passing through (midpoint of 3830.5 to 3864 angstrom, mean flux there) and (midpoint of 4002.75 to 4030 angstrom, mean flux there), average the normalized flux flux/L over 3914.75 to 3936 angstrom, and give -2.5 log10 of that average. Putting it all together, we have 0.17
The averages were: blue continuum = 3.78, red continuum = 5.74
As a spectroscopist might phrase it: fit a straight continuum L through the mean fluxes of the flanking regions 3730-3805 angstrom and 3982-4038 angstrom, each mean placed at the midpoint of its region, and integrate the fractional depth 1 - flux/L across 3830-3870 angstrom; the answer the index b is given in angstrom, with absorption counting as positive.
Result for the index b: 4.25 angstrom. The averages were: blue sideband 3.76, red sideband 5.6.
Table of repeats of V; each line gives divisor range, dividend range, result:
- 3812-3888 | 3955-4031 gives 1.36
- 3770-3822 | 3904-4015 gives 1.24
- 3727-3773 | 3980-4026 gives 1.65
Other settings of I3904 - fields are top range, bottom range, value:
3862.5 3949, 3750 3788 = 1.15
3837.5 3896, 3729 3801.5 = 1.11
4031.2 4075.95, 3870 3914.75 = 1.47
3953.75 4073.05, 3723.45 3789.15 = 1.48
